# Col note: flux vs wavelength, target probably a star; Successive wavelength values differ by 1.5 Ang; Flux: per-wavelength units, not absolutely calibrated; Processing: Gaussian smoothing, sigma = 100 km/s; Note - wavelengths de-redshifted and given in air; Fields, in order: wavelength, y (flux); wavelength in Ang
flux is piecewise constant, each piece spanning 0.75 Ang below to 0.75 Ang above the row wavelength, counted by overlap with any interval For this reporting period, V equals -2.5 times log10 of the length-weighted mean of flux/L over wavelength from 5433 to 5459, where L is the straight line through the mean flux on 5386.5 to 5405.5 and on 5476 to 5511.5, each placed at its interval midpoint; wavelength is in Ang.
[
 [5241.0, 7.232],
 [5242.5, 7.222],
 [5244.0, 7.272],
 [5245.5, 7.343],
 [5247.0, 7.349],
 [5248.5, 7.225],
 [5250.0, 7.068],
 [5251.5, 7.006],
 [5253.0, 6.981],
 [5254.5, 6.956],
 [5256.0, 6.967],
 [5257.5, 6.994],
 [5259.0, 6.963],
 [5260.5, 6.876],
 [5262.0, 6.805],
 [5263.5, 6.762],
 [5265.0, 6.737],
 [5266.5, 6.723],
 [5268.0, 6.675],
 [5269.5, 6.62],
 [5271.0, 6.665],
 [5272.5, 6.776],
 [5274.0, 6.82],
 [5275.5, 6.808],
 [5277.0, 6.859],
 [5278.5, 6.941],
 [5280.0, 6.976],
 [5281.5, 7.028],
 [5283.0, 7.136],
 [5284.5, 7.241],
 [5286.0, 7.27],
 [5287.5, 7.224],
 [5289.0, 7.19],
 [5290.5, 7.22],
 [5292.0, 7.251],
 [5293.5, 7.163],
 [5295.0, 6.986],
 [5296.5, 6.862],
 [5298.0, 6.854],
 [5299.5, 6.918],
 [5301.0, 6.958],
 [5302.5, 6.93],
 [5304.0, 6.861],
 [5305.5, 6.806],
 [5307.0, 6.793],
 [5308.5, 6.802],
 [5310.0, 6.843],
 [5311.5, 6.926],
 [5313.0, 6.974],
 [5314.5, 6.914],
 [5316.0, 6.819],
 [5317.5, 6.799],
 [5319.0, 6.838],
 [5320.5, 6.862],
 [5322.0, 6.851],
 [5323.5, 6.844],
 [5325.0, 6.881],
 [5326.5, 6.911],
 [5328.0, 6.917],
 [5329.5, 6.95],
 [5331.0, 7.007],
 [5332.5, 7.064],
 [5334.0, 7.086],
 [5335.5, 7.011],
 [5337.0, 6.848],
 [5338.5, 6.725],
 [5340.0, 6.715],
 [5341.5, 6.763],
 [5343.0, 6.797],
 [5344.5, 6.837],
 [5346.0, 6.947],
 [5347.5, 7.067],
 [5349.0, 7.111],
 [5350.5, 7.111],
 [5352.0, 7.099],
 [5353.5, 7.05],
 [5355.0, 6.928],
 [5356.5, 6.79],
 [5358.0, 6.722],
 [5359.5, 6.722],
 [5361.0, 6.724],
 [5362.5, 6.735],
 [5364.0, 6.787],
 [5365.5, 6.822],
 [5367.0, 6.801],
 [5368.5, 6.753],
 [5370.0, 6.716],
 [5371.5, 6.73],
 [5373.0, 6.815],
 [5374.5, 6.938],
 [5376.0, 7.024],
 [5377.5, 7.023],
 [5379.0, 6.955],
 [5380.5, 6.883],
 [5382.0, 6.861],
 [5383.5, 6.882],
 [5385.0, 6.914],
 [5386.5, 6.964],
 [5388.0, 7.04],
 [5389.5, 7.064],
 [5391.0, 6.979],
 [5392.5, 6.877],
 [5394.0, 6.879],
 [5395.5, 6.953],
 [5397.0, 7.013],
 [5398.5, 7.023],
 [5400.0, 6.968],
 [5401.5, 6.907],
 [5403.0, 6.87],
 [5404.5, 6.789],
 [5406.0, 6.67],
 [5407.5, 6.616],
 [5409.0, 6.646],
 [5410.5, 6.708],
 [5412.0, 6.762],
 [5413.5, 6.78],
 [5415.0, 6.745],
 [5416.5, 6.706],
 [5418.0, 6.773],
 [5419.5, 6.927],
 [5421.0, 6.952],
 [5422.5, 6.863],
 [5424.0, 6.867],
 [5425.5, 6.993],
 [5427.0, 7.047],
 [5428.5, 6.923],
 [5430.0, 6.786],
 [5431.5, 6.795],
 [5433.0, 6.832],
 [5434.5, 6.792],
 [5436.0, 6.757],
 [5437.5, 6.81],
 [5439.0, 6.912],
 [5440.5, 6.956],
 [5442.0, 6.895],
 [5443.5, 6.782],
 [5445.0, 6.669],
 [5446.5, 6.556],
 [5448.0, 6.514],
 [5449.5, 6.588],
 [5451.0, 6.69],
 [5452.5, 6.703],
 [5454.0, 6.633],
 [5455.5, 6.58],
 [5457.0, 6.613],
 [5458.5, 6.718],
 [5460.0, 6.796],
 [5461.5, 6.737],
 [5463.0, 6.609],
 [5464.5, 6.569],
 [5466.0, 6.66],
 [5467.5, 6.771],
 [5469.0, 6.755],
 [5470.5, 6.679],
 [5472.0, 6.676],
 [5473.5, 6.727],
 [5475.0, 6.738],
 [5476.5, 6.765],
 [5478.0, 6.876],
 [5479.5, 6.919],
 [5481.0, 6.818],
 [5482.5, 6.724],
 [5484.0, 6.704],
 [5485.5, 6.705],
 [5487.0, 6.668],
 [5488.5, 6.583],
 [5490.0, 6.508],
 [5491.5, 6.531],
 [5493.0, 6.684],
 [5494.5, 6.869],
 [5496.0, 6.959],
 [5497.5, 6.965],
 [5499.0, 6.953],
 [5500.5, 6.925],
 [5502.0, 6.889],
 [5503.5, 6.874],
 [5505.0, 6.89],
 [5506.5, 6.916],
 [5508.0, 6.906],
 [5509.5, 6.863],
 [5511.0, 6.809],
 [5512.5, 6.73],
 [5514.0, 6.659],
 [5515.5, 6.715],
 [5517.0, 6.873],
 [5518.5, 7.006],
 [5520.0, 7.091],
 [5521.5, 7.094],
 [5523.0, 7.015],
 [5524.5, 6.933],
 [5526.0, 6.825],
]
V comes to 0.02 mag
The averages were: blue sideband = 6.94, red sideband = 6.8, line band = 6.72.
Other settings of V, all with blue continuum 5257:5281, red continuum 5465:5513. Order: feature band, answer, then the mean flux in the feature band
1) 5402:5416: 0.009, 6.73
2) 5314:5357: -0.018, 6.92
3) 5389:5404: -0.024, 6.95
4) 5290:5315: -0.021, 6.94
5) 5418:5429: -0.022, 6.93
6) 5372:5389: -0.022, 6.94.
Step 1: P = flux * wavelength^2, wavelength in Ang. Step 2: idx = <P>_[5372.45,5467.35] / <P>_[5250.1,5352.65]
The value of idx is 1.03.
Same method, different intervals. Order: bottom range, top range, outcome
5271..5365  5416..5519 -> 1.03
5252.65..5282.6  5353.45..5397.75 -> 1.05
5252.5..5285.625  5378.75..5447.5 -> 1.05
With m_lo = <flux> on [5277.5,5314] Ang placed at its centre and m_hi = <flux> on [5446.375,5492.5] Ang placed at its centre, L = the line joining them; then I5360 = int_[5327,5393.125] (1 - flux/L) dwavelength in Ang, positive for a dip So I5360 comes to -0.1 Ang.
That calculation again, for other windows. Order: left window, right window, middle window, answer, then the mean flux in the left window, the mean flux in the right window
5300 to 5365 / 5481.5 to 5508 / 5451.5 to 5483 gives 0.4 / 6.89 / 6.79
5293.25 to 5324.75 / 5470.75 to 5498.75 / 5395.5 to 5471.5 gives 0.1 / 6.88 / 6.75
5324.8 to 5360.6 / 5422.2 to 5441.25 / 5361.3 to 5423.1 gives 0.3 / 6.92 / 6.87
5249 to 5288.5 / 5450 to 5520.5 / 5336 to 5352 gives -0.1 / 6.92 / 6.76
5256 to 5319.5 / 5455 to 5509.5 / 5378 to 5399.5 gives -0.4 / 6.92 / 6.76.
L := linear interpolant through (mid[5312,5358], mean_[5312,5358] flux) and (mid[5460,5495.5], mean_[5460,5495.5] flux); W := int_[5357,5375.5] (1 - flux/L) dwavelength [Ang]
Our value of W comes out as 0.25 Ang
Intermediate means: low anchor 6.91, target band 6.78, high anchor 6.71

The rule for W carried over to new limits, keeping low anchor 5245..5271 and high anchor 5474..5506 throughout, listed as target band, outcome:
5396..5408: -0.04 Ang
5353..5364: 0.11 Ang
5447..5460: 0.33 Ang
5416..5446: -0.11 Ang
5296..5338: -0.01 Ang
